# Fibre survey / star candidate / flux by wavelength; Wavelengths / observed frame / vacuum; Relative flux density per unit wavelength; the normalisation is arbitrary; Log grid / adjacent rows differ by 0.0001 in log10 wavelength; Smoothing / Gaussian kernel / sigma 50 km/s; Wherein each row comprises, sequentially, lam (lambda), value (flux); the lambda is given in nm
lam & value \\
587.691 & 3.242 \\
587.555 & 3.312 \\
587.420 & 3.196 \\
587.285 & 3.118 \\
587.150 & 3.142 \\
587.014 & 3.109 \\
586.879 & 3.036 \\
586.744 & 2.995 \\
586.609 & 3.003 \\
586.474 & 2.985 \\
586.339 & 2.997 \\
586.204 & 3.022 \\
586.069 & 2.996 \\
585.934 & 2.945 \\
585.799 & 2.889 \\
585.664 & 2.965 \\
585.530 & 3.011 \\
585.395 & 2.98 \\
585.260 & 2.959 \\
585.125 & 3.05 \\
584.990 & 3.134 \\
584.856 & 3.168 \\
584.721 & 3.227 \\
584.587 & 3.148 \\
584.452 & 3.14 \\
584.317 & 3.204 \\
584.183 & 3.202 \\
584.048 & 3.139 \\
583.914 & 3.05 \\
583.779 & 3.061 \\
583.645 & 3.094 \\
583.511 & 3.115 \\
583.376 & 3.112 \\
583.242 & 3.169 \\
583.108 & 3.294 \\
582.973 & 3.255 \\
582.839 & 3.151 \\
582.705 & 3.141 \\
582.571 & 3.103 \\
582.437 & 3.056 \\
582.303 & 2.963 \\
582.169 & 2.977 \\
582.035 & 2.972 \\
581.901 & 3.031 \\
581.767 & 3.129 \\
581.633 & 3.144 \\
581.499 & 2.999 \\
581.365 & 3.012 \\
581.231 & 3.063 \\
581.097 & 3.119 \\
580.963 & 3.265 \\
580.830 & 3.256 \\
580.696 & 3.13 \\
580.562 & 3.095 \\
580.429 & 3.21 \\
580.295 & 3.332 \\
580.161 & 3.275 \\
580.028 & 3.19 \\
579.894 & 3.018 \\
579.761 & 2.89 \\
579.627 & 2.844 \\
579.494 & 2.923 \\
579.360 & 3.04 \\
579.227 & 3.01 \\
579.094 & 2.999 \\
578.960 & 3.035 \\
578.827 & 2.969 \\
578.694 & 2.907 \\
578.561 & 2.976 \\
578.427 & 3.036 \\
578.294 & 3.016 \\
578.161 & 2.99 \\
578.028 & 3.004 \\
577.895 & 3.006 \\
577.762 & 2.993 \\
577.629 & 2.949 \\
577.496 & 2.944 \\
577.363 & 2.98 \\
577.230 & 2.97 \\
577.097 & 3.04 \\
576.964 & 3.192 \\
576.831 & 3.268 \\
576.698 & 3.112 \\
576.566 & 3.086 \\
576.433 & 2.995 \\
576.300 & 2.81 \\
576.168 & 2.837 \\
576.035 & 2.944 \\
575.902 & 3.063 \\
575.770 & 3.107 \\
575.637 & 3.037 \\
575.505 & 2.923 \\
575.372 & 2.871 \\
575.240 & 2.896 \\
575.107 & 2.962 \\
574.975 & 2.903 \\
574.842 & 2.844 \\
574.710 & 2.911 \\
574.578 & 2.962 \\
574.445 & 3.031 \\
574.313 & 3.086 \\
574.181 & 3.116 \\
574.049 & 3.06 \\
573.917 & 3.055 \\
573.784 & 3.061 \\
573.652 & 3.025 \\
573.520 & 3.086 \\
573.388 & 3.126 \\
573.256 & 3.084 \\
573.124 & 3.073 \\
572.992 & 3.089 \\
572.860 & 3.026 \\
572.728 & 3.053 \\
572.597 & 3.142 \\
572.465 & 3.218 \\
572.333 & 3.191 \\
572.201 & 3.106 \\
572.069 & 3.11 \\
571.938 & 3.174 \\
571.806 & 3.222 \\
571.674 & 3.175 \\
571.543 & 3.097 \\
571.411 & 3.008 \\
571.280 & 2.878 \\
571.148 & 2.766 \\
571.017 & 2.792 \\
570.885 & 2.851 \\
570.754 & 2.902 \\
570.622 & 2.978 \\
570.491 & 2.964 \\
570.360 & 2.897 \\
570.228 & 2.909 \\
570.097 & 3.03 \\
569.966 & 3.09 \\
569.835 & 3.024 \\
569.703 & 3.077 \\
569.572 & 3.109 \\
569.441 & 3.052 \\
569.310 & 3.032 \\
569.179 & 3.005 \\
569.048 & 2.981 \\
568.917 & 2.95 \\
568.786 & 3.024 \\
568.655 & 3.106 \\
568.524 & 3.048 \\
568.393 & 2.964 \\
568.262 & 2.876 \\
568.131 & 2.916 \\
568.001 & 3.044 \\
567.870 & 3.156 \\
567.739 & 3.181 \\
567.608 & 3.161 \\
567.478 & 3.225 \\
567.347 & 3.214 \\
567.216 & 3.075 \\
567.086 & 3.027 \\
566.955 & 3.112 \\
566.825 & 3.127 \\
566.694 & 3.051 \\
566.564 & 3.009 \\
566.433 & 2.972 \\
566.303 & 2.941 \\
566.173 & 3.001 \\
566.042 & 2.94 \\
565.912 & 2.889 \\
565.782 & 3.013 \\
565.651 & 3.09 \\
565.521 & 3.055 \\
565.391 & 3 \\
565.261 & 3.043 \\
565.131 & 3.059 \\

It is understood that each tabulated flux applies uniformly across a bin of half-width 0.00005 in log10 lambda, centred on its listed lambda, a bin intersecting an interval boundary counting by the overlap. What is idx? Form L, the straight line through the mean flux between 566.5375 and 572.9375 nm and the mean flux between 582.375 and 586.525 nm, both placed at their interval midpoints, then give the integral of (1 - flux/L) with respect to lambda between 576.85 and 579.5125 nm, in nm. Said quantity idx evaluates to 0.056 nm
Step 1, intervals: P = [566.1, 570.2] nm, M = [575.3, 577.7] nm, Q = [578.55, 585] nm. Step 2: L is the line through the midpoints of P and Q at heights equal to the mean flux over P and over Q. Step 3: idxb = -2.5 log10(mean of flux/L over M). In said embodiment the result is 0.03 mag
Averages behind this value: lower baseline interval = 3.05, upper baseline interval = 3.1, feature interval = 3.01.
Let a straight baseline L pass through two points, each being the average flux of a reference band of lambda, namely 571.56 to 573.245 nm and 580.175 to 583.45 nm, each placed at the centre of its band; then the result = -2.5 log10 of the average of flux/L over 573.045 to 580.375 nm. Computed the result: 0.04 mag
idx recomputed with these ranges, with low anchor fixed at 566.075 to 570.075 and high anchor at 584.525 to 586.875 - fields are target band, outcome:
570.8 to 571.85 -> 0.027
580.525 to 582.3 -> -0.031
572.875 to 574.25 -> -0.014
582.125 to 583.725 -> -0.047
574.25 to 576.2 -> 0.052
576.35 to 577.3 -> -0.016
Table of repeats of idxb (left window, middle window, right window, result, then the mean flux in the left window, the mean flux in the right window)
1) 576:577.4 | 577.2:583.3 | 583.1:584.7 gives 0.007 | 3.02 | 3.14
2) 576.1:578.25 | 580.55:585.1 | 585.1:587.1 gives -0.042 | 3.01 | 3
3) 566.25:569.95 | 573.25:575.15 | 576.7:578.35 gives 0.007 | 3.05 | 3.03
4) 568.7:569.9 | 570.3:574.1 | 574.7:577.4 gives -0.011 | 3.03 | 2.99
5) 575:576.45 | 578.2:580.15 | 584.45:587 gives -0.008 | 2.95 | 3.03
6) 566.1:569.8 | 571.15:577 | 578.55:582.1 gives 0.006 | 3.05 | 3.07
